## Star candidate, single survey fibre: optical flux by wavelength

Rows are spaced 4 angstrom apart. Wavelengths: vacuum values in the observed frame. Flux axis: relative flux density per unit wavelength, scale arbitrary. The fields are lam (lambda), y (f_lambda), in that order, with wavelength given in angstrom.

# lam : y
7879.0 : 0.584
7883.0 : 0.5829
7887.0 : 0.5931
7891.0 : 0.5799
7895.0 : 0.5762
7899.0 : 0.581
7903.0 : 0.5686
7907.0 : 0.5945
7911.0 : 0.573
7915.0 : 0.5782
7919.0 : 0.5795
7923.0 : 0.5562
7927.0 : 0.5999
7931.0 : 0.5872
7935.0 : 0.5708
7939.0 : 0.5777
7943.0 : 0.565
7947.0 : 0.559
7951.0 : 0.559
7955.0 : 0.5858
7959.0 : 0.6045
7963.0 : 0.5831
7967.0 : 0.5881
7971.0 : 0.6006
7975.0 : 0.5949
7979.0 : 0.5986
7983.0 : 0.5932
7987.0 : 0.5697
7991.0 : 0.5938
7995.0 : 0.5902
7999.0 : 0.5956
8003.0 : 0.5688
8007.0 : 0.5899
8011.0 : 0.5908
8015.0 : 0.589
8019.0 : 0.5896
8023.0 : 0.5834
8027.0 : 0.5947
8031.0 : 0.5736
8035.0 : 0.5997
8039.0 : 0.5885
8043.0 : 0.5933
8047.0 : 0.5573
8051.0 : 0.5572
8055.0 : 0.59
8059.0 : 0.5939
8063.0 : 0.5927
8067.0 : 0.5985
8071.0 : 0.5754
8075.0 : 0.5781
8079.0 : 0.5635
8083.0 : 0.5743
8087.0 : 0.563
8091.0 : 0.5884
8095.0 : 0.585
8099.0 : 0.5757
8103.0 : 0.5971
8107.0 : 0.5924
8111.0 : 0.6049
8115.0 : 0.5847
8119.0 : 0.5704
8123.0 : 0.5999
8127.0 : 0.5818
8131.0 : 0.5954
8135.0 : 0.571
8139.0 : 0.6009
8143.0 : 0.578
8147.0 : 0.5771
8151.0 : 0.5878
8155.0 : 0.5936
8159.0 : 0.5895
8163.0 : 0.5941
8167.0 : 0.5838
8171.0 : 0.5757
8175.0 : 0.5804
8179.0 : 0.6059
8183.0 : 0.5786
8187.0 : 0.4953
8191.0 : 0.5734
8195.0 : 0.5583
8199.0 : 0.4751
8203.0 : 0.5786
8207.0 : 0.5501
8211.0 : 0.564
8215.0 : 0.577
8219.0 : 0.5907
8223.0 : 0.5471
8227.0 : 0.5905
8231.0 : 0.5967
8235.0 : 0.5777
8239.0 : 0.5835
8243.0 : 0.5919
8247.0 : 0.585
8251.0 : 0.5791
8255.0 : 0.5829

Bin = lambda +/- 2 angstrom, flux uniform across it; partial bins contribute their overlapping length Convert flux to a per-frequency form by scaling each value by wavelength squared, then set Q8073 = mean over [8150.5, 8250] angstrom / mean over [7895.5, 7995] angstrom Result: 1.05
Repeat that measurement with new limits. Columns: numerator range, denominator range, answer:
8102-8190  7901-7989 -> 1.05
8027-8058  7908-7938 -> 1.04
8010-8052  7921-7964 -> 1.03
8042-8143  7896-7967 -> 1.05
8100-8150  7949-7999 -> 1.04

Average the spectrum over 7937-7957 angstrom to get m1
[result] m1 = 0.569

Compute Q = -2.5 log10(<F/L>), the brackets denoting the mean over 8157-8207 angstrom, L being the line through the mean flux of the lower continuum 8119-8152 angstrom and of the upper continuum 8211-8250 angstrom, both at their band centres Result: 0.03 mag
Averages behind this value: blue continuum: 0.585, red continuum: 0.581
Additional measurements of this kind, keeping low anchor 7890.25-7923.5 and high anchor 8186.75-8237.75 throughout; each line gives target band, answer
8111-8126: -0.039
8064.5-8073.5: -0.033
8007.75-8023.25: -0.032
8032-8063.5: -0.025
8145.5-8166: -0.044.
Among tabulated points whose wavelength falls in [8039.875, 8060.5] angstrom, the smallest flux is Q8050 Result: 0.5572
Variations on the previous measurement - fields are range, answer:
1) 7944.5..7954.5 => 0.559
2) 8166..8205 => 0.4751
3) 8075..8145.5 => 0.563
